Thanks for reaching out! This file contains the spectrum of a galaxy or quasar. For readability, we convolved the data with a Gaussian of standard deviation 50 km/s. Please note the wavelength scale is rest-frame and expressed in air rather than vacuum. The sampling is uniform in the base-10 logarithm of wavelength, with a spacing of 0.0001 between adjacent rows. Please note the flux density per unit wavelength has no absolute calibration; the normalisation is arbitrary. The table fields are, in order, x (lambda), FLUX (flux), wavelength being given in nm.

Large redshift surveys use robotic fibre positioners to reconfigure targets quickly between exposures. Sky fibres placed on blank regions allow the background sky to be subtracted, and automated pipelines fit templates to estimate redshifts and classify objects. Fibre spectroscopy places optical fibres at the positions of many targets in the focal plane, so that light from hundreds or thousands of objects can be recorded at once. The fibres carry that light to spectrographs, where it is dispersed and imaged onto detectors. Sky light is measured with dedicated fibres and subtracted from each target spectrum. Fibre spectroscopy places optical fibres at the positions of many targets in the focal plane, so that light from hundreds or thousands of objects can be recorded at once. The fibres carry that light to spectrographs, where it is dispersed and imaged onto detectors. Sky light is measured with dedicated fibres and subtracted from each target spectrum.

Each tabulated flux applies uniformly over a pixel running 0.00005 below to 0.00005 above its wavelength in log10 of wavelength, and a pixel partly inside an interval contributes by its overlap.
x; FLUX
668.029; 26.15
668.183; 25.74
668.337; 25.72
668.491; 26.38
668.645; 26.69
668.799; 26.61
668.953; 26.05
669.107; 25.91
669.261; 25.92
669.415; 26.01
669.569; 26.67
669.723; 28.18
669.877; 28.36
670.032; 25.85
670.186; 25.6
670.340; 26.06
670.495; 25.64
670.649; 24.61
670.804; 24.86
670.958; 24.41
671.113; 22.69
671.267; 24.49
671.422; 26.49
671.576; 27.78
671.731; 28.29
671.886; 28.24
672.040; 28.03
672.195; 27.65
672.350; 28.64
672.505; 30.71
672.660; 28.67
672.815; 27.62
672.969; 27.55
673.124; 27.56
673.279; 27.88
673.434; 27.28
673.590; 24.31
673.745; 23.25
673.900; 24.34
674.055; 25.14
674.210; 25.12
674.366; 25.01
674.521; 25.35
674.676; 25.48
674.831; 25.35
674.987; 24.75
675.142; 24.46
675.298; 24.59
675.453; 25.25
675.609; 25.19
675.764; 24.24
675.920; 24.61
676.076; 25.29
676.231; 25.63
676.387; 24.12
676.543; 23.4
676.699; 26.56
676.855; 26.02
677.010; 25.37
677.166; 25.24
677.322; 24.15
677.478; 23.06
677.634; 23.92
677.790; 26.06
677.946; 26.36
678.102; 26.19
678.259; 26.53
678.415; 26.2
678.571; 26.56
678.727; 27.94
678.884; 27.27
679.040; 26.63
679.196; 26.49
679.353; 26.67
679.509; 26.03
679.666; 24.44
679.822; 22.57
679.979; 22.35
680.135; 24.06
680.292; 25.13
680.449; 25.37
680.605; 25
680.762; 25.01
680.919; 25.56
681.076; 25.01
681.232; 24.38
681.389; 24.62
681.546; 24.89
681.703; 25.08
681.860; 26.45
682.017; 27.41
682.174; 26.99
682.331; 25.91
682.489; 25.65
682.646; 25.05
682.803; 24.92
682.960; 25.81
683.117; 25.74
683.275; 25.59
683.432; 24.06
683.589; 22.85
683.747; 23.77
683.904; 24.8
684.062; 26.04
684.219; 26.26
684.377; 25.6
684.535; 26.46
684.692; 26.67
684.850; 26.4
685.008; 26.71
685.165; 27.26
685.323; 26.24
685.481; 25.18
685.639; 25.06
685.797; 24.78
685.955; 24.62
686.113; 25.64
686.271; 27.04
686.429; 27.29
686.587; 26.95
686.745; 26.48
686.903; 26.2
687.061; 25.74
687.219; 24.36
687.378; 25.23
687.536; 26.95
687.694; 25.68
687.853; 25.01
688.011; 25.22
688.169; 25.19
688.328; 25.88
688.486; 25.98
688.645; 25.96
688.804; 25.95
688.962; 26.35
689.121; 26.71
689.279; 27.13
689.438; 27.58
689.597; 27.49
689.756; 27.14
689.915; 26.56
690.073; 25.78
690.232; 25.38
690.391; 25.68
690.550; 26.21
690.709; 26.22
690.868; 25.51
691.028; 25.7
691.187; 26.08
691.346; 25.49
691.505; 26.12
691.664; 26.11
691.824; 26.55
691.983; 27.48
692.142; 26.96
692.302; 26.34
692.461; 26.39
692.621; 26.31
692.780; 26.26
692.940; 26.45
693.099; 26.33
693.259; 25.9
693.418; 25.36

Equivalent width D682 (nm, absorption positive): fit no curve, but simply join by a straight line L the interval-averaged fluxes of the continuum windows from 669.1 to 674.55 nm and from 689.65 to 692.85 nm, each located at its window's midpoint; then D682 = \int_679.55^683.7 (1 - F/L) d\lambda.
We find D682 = 0.21 nm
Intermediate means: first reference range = 26.4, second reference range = 26.2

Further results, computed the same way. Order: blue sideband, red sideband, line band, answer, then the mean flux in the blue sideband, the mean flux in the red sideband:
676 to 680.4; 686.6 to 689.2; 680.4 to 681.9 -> 0.02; 25.4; 25.8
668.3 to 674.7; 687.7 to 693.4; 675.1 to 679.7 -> 0.14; 26.4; 26.2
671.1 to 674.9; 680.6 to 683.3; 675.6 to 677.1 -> 0.07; 26.6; 25.5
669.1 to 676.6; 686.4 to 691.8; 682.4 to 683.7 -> 0.06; 26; 26.1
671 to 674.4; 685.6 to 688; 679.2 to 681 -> 0.10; 26.7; 25.8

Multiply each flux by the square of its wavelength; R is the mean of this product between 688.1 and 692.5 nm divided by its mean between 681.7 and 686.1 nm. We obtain 1.04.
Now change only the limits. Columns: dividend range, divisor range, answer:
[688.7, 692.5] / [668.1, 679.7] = 1.07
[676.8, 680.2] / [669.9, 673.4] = 0.97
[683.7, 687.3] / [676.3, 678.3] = 1.06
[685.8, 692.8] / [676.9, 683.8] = 1.06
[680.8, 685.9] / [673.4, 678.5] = 1.04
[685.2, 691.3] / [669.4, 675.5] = 1.04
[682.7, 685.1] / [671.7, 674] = 0.96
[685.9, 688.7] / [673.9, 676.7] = 1.08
